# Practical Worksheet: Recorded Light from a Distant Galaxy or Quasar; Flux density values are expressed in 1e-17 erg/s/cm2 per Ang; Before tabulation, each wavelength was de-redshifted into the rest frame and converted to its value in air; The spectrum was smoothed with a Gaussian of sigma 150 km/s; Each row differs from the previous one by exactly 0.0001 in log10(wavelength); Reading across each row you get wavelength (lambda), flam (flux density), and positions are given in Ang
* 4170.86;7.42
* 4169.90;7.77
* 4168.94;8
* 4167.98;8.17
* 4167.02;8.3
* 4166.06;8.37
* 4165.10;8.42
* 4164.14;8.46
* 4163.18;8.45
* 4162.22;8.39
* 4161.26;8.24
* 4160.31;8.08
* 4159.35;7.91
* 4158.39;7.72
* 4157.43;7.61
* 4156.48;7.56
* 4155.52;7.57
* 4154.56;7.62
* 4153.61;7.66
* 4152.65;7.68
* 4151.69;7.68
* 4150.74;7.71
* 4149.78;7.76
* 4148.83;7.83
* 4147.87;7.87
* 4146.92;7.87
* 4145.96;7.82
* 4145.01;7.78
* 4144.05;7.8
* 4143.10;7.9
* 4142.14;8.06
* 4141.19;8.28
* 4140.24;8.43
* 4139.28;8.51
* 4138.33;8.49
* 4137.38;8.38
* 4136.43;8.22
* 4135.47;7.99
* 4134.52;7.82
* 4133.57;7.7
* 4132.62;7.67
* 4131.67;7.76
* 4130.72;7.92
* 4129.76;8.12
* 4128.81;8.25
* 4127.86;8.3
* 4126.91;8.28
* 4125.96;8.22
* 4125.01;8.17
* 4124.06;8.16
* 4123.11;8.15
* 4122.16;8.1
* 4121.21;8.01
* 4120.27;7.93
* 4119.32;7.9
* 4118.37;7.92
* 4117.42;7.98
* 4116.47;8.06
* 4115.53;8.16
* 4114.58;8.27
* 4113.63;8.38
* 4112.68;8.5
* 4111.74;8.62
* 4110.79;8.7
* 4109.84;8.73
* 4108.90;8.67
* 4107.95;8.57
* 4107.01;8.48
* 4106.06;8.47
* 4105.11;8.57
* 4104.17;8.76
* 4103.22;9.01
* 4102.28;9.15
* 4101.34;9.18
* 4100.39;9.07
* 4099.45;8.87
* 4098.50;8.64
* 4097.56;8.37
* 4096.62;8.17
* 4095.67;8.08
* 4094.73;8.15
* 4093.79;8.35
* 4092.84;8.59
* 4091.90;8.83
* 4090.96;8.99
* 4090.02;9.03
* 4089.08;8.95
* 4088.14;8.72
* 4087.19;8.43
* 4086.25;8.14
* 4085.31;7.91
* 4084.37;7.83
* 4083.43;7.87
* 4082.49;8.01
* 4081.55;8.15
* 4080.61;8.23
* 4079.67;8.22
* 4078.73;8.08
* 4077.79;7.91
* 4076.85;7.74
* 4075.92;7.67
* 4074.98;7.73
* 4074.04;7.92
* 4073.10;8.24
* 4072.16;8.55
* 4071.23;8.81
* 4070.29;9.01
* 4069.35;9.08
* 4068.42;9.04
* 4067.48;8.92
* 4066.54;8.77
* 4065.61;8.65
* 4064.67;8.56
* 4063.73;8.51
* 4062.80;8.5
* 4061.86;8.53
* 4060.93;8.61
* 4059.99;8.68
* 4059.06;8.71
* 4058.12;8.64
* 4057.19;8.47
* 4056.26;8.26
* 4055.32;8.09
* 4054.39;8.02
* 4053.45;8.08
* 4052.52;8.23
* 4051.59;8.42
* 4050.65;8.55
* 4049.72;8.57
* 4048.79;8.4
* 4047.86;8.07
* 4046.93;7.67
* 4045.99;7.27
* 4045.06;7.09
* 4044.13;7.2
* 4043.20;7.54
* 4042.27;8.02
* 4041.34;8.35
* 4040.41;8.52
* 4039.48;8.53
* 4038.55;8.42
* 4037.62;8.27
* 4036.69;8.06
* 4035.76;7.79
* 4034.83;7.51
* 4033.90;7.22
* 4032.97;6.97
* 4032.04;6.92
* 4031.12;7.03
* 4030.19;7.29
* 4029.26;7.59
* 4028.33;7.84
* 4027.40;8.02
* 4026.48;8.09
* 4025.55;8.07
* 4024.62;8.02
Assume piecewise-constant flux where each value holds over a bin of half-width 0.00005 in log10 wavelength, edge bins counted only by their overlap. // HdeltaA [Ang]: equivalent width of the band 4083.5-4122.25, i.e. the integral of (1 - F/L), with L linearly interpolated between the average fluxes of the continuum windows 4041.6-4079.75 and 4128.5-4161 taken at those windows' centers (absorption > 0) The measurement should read -1.8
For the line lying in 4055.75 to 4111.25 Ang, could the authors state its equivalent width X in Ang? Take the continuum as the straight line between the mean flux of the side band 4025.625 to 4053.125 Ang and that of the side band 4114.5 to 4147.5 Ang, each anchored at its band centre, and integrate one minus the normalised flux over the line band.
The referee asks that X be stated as -3.8 Ang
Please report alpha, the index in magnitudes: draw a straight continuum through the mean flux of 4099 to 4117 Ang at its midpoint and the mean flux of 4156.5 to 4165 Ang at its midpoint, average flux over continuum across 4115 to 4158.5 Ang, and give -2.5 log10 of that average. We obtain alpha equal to 0.05 mag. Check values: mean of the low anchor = 8.64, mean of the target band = 7.97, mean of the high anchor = 8.09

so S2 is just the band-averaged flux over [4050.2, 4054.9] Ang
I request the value 8.25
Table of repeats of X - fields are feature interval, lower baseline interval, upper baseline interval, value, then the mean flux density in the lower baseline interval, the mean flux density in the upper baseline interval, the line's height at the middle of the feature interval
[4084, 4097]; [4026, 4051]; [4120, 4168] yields -0.9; 7.81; 8.02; 7.91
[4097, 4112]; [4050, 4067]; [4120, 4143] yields -0.9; 8.46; 8.12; 8.25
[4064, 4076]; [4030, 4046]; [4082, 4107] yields -0.6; 7.69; 8.54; 8.17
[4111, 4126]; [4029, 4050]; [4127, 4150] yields -0.4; 7.75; 8.03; 7.97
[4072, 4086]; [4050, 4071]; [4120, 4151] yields 0.7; 8.56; 8.04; 8.43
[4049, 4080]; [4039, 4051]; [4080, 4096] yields -1.0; 7.98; 8.37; 8.16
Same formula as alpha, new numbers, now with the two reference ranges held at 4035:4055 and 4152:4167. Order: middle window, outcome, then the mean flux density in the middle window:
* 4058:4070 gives -0.088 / 8.71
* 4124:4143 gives -0.018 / 8.13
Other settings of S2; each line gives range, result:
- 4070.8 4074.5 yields 8.38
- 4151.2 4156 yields 7.64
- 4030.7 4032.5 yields 7.01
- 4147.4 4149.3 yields 7.83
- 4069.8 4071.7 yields 8.92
